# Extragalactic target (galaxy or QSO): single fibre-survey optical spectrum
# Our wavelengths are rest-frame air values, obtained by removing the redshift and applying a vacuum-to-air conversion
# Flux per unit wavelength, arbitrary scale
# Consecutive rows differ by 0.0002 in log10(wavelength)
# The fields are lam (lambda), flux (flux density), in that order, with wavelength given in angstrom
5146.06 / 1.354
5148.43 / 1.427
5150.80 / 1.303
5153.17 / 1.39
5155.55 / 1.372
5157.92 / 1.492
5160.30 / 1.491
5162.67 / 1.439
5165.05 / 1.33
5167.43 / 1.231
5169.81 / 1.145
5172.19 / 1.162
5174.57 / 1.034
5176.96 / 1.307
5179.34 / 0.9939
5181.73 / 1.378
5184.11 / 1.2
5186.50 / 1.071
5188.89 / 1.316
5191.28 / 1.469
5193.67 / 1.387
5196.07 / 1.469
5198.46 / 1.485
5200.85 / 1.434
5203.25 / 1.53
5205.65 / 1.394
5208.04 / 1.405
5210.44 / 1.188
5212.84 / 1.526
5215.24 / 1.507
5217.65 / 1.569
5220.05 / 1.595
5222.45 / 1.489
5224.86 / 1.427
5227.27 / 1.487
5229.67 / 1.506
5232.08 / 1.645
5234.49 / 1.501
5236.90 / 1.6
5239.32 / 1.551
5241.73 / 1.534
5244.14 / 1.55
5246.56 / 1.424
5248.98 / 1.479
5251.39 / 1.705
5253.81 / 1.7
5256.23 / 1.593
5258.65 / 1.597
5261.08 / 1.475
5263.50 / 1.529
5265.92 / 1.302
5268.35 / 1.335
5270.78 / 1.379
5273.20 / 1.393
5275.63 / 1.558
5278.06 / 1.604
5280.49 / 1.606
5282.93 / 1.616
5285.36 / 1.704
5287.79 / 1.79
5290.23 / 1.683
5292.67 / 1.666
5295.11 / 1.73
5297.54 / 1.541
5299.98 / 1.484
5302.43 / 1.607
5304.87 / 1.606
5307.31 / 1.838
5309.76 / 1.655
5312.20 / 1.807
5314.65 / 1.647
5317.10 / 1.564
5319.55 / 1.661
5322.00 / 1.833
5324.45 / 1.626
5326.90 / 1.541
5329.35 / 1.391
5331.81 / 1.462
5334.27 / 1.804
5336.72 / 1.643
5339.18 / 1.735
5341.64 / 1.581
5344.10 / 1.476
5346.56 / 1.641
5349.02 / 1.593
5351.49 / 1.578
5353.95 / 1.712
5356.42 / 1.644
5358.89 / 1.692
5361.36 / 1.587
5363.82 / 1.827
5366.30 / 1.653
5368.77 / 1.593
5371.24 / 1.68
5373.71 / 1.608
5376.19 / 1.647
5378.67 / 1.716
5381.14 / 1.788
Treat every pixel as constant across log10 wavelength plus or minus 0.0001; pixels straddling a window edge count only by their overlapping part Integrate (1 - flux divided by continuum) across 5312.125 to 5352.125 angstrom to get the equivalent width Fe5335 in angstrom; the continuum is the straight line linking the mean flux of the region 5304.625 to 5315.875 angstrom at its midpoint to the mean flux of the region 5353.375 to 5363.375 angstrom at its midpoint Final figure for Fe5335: 1.9 angstrom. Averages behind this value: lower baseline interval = 1.72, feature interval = 1.62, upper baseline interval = 1.67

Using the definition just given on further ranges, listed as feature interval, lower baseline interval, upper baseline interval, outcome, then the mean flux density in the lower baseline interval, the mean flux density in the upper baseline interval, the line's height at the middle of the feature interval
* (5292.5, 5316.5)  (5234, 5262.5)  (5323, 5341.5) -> -1.0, 1.56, 1.6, 1.59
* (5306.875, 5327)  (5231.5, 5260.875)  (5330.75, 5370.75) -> -0.9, 1.57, 1.64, 1.62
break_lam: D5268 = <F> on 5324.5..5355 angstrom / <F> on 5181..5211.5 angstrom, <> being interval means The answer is 1.17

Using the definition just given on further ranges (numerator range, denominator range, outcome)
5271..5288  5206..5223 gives 1.08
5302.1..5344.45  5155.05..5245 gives 1.17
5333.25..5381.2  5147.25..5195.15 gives 1.28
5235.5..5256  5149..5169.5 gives 1.14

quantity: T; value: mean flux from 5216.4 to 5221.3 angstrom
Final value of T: 1.58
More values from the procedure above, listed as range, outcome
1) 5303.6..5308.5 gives 1.72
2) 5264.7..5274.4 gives 1.35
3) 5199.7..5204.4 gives 1.48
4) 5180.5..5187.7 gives 1.22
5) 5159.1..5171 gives 1.33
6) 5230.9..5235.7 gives 1.57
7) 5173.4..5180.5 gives 1.11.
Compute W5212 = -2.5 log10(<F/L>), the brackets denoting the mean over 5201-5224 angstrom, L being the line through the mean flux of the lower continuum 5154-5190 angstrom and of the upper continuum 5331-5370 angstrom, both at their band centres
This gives -0.09 mag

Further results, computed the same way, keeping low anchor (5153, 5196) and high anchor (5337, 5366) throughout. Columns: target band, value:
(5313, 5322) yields -0.06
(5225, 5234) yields -0.10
